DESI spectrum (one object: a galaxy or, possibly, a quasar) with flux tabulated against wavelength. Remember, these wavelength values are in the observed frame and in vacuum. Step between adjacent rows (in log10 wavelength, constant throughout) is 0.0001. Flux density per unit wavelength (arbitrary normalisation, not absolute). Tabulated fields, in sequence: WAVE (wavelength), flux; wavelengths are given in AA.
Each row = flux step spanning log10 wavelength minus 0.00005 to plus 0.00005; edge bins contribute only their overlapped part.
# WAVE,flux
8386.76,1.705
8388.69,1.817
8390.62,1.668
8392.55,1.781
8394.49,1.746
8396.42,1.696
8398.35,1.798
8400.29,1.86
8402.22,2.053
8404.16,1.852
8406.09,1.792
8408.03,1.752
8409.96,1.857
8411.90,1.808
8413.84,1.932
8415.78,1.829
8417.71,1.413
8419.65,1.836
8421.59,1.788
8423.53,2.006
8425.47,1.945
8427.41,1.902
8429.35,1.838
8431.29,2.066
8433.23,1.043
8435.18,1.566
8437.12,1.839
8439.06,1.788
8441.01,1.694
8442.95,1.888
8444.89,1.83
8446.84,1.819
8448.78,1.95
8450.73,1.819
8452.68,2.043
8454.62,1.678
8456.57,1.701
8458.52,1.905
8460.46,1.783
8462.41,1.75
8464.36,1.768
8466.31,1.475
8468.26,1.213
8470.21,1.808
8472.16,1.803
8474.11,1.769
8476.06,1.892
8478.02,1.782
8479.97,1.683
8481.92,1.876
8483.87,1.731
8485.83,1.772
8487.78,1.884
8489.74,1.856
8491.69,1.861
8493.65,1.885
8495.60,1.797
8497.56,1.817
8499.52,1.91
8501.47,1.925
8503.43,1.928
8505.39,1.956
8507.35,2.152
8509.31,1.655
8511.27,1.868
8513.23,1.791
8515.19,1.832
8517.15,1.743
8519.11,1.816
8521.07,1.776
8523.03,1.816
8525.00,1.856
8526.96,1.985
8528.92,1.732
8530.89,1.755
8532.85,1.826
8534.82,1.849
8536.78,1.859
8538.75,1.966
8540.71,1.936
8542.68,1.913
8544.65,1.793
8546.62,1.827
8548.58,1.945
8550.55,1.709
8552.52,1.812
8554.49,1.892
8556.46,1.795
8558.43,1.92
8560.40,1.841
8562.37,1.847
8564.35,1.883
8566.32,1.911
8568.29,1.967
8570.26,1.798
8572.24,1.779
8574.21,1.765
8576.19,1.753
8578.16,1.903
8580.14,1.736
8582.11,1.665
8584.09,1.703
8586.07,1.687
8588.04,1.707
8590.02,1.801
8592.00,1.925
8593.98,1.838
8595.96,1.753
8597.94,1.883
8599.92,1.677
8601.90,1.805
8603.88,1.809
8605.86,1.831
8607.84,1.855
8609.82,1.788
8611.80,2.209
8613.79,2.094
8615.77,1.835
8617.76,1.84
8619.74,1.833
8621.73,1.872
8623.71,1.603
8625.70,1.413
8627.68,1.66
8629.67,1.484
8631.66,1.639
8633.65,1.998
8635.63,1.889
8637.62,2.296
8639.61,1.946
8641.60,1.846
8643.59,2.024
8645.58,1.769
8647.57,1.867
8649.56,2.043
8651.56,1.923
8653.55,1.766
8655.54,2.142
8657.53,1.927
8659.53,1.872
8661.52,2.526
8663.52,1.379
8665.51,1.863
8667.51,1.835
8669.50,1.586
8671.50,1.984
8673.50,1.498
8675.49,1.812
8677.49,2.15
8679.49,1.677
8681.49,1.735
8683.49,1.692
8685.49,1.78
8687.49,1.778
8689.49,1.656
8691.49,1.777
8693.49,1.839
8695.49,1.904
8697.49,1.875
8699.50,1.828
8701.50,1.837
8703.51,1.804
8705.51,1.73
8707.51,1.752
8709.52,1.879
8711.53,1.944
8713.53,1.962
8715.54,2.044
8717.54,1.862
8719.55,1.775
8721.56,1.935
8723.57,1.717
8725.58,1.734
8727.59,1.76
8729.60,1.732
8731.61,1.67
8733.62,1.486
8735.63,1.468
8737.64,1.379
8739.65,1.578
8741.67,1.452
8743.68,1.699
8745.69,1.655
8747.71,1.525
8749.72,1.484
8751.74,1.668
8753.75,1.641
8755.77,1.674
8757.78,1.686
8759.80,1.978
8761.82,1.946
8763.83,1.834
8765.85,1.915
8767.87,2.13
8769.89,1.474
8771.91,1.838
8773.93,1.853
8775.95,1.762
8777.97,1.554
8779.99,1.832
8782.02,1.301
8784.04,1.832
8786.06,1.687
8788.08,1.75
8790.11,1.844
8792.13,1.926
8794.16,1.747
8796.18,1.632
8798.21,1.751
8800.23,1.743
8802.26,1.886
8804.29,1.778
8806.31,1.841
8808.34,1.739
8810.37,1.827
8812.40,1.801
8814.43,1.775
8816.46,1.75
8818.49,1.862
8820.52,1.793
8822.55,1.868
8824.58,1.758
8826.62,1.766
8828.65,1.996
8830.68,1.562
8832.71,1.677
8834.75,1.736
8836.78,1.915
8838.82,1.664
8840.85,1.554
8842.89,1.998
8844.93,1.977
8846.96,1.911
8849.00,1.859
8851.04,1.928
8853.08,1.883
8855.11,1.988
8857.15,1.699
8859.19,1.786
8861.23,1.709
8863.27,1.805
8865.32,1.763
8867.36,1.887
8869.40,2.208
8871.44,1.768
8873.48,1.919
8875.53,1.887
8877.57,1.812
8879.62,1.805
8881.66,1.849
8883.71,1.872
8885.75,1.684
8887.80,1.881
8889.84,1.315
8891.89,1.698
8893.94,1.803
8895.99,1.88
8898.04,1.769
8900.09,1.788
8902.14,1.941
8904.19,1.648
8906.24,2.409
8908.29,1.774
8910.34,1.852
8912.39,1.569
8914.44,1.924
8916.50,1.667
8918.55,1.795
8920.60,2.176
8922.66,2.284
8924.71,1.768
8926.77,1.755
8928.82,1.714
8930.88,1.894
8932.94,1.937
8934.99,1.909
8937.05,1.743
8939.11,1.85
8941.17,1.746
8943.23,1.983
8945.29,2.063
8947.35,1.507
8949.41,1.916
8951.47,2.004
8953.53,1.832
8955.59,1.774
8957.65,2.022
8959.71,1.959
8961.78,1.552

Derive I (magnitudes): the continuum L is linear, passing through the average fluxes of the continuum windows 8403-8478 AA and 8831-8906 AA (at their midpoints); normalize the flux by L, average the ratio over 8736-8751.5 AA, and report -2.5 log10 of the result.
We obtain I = 0.17 mag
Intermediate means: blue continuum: 1.78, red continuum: 1.82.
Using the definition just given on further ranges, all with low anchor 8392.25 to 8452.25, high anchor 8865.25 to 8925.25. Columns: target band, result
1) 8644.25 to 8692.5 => -0.006 mag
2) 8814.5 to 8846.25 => 0.030 mag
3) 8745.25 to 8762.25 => 0.091 mag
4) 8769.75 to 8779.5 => 0.069 mag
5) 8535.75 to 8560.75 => -0.029 mag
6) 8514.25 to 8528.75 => -0.009 mag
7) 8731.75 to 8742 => 0.225 mag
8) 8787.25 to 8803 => 0.033 mag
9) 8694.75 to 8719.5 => -0.020 mag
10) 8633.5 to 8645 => -0.096 mag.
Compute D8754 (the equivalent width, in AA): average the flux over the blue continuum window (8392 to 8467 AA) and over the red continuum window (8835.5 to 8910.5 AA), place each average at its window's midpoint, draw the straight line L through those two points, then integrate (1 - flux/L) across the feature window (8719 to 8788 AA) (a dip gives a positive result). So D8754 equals 4.8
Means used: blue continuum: 1.79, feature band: 1.7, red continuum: 1.83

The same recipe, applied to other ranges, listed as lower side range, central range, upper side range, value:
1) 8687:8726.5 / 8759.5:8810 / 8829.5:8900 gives 1.1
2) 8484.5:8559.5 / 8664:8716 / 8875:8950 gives 1.0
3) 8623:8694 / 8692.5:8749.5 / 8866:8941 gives 2.8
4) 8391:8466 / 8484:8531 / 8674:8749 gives -1.7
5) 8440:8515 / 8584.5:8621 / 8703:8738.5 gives -1.2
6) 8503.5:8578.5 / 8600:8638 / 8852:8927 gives 0.6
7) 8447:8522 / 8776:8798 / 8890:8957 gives 1.5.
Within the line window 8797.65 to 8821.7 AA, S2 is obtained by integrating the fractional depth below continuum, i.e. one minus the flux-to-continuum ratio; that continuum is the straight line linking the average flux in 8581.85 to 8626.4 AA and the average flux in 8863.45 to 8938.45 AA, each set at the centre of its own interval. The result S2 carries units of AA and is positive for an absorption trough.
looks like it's 0.5 AA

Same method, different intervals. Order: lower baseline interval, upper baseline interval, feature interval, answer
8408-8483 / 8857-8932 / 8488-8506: -1.0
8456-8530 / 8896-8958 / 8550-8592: 0.2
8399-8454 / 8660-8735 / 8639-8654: -0.8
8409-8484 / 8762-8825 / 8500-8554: -2.4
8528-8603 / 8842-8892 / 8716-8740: 1.9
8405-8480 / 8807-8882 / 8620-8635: 1.0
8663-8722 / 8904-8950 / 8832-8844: 0.5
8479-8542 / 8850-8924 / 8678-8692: 0.8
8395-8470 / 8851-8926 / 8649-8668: -1.2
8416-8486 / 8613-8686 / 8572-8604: 0.7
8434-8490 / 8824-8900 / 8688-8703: -0.2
